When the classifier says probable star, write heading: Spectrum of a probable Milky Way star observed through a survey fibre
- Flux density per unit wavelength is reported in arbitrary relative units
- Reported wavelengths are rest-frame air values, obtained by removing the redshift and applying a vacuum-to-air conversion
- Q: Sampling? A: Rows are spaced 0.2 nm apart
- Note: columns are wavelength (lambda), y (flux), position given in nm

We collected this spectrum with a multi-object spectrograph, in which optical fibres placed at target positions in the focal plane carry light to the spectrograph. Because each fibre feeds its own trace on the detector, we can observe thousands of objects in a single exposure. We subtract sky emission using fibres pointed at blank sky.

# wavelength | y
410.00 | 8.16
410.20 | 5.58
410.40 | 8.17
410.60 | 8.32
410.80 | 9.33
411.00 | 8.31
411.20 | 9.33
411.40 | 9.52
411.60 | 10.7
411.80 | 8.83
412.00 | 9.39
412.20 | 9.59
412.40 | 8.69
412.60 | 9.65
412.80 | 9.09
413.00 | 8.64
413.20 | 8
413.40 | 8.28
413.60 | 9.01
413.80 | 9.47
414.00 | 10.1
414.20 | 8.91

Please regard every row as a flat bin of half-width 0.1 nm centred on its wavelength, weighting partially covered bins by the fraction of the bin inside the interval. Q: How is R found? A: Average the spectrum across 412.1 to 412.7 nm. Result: 9.31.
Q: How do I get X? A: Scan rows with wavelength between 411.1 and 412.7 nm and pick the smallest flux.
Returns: 8.69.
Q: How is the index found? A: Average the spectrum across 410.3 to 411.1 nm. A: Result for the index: 8.53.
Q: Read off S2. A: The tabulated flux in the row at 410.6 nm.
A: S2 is 8.32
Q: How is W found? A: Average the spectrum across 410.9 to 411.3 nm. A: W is 8.82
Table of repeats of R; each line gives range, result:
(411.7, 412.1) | 9.11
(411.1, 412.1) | 9.55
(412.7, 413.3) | 8.58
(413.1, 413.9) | 8.69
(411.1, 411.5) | 9.43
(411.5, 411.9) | 9.77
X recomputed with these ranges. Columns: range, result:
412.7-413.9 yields 8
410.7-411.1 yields 8.31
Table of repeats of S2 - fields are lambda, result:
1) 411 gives 8.31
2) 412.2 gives 9.59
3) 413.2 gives 8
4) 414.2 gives 8.91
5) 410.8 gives 9.33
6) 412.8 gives 9.09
